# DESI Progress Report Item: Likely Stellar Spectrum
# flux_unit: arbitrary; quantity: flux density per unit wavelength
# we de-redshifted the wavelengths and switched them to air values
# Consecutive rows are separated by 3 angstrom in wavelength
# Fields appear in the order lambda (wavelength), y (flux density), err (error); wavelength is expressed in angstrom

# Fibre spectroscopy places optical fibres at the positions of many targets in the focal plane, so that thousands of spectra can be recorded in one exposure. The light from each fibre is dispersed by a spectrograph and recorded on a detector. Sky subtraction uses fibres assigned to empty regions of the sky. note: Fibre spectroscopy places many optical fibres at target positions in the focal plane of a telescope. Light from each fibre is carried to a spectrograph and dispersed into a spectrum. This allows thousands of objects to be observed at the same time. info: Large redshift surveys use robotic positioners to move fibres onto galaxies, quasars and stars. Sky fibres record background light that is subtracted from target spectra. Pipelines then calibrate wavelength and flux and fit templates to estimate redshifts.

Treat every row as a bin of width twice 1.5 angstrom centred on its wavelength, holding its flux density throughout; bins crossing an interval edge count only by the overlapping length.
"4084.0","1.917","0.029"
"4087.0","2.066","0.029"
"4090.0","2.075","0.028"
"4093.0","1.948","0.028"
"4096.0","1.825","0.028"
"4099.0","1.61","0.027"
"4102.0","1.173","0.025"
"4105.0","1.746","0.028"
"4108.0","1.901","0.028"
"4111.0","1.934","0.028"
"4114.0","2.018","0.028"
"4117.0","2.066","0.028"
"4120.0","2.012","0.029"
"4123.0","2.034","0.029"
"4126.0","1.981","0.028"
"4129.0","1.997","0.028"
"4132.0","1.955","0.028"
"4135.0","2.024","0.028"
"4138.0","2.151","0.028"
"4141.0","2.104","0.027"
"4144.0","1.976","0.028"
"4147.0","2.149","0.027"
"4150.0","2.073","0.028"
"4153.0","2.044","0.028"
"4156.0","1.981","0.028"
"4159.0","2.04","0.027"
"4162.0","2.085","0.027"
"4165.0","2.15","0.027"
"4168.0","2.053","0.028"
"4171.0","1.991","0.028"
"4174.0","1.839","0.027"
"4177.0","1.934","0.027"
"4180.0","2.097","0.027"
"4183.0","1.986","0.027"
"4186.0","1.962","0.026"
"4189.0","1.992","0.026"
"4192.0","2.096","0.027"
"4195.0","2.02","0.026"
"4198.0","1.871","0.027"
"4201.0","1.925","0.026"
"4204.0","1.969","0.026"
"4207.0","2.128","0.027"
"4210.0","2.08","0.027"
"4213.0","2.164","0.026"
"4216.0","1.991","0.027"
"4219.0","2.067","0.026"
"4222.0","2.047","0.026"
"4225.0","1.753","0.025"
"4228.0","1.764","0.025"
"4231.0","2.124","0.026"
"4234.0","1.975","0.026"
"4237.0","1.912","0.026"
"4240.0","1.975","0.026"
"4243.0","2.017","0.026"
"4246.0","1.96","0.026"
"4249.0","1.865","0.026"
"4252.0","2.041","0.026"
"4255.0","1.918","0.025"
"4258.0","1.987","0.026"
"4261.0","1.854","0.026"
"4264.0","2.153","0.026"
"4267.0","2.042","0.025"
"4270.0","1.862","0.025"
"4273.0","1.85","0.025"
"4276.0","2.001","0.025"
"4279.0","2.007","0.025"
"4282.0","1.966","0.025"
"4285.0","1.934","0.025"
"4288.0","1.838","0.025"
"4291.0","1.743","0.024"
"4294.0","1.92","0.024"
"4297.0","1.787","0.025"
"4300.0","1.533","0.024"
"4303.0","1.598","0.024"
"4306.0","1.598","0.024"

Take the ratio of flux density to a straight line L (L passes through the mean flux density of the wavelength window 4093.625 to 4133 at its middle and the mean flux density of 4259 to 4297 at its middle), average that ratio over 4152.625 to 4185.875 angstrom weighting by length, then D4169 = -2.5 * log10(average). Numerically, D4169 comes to -0.07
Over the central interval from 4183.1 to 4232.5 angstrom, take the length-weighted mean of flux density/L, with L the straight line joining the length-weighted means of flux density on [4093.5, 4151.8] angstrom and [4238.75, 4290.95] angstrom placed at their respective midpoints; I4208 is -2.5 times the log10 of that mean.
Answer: -0.029 mag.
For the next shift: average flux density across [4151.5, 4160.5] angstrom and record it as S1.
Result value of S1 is 2.02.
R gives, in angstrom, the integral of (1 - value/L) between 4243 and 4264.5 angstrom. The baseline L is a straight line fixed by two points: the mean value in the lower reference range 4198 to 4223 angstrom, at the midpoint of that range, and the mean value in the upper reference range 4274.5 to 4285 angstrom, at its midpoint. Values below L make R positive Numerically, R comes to 0.4 angstrom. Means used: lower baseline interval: 2.04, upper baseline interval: 1.98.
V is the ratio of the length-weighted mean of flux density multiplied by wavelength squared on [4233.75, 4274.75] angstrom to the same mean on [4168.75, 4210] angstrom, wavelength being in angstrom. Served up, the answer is 1.01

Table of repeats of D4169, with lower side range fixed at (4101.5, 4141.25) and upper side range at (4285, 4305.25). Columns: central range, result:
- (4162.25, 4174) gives -0.08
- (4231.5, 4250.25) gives -0.09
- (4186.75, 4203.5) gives -0.07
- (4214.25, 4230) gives -0.06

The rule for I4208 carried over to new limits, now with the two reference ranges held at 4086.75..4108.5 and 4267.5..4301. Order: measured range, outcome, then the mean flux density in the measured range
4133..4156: -0.15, 2.07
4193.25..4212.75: -0.10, 2.01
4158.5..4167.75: -0.16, 2.09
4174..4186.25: -0.09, 1.98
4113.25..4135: -0.13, 2.01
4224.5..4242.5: -0.05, 1.93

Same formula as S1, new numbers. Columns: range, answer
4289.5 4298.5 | 1.82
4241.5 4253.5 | 1.97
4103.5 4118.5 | 1.93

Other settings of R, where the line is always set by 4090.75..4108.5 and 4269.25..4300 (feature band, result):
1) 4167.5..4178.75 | -1.1 angstrom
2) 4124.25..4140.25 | -2.7 angstrom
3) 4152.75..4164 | -1.8 angstrom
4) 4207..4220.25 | -2.0 angstrom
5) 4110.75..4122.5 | -2.0 angstrom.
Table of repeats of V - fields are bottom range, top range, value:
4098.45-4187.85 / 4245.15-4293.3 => 1.04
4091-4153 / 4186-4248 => 1.07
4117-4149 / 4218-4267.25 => 1.01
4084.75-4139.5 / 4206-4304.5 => 1.08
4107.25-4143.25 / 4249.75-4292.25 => 1.03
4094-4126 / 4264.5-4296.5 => 1.13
